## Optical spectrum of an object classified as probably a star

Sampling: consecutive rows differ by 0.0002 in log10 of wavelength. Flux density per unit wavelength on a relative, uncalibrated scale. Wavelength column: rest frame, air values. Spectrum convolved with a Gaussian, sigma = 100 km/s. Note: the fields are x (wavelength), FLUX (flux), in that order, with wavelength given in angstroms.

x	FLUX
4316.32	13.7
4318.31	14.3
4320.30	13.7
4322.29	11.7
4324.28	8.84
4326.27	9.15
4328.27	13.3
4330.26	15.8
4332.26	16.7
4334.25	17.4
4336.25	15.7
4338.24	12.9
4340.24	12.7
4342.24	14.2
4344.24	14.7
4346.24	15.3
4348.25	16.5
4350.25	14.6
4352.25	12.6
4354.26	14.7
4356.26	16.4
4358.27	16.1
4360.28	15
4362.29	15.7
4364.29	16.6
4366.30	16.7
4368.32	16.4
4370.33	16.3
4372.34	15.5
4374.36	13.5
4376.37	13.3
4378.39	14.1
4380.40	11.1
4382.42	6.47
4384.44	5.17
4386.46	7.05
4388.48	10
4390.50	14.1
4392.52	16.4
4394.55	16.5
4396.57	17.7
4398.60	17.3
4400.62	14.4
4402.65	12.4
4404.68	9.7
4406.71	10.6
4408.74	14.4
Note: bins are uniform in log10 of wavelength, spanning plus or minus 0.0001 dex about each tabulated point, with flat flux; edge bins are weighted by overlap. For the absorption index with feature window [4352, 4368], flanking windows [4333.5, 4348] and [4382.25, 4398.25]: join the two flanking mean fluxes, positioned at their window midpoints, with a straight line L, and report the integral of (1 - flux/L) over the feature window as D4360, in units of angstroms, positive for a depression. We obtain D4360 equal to -2.2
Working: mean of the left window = 14.7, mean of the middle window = 15.6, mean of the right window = 12.2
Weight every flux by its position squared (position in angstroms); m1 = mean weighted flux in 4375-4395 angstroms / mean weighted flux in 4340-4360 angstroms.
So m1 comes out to 0.8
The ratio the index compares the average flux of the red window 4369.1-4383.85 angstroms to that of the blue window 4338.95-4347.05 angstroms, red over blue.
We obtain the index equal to 0.90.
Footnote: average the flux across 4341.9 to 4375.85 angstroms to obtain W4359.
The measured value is 15.3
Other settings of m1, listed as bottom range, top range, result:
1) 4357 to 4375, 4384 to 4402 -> 0.86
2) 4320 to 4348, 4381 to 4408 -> 0.91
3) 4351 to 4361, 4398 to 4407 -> 0.88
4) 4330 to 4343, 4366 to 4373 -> 1.09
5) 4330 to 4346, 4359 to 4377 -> 1.05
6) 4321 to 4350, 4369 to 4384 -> 0.93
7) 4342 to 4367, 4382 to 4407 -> 0.82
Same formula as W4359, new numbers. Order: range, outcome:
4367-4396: 12.7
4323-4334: 13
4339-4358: 14.7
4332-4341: 15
